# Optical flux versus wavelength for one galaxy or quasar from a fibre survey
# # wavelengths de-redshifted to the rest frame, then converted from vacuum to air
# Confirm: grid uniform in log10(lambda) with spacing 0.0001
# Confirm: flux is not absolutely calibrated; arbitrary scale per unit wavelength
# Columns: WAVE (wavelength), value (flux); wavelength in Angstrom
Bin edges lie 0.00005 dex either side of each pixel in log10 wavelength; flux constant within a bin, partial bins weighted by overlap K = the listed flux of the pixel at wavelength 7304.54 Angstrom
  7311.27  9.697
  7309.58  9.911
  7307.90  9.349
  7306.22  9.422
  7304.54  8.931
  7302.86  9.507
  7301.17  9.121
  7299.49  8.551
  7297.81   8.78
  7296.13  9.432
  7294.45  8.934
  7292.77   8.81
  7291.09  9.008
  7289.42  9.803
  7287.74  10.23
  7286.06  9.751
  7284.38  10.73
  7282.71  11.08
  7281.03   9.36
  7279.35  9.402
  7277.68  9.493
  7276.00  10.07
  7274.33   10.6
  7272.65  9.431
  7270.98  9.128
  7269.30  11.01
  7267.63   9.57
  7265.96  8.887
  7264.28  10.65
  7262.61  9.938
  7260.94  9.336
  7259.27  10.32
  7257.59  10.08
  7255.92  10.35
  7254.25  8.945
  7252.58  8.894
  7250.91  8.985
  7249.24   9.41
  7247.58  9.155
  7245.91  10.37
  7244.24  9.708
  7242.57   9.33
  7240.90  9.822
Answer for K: 8.931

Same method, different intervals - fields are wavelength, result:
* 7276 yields 10.07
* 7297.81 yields 8.78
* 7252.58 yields 8.894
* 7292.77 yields 8.81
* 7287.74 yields 10.23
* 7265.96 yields 8.887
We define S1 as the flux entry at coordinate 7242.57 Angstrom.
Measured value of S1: 9.33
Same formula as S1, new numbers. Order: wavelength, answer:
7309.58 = 9.911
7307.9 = 9.349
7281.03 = 9.36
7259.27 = 10.32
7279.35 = 9.402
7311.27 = 9.697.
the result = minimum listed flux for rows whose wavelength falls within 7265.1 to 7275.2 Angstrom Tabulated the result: 8.887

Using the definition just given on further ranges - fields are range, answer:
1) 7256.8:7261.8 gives 9.336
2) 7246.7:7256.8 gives 8.894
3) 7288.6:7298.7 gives 8.78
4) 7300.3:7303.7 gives 9.121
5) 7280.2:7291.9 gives 9.008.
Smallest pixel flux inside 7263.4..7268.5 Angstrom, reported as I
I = 8.887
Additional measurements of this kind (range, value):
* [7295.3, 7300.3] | 8.551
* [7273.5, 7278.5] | 9.493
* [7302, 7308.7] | 8.931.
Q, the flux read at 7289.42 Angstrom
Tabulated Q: 9.803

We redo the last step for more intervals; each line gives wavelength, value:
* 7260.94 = 9.336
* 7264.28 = 10.65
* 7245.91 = 10.37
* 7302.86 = 9.507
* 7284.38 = 10.73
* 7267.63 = 9.57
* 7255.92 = 10.35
